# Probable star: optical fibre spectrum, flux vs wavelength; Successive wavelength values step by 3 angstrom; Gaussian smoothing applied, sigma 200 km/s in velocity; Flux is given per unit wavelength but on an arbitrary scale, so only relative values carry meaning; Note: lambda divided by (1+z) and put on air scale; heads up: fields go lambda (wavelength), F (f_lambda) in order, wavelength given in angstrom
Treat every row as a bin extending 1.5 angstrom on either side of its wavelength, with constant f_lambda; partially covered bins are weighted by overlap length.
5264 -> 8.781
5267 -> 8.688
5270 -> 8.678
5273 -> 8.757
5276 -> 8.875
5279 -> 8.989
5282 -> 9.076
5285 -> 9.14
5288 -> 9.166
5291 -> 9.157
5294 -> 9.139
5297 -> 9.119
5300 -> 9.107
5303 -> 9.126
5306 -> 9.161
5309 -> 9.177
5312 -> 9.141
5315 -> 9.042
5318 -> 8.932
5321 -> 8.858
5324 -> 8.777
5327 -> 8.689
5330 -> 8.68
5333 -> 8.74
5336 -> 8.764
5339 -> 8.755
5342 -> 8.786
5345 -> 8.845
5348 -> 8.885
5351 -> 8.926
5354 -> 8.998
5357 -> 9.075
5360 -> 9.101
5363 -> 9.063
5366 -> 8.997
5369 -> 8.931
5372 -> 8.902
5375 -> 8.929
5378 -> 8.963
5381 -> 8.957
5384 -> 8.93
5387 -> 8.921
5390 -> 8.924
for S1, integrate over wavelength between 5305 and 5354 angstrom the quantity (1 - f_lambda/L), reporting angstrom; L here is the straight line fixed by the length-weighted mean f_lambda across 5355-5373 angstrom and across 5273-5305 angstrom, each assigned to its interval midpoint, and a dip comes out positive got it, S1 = 0.8 angstrom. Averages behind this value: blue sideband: 9.07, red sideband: 9.01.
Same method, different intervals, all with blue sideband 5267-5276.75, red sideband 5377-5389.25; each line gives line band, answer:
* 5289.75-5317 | -1.00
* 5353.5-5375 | -0.23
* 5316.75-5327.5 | 0.02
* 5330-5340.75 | 0.14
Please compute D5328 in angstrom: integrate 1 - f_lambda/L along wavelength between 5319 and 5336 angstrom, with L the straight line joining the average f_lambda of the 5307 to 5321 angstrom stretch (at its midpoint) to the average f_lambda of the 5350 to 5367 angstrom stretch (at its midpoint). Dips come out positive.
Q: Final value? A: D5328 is 0.5 angstrom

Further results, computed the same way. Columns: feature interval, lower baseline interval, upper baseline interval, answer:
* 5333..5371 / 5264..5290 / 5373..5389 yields 0.1 angstrom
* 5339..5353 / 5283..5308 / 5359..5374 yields 0.3 angstrom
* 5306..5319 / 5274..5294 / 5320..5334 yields -0.3 angstrom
